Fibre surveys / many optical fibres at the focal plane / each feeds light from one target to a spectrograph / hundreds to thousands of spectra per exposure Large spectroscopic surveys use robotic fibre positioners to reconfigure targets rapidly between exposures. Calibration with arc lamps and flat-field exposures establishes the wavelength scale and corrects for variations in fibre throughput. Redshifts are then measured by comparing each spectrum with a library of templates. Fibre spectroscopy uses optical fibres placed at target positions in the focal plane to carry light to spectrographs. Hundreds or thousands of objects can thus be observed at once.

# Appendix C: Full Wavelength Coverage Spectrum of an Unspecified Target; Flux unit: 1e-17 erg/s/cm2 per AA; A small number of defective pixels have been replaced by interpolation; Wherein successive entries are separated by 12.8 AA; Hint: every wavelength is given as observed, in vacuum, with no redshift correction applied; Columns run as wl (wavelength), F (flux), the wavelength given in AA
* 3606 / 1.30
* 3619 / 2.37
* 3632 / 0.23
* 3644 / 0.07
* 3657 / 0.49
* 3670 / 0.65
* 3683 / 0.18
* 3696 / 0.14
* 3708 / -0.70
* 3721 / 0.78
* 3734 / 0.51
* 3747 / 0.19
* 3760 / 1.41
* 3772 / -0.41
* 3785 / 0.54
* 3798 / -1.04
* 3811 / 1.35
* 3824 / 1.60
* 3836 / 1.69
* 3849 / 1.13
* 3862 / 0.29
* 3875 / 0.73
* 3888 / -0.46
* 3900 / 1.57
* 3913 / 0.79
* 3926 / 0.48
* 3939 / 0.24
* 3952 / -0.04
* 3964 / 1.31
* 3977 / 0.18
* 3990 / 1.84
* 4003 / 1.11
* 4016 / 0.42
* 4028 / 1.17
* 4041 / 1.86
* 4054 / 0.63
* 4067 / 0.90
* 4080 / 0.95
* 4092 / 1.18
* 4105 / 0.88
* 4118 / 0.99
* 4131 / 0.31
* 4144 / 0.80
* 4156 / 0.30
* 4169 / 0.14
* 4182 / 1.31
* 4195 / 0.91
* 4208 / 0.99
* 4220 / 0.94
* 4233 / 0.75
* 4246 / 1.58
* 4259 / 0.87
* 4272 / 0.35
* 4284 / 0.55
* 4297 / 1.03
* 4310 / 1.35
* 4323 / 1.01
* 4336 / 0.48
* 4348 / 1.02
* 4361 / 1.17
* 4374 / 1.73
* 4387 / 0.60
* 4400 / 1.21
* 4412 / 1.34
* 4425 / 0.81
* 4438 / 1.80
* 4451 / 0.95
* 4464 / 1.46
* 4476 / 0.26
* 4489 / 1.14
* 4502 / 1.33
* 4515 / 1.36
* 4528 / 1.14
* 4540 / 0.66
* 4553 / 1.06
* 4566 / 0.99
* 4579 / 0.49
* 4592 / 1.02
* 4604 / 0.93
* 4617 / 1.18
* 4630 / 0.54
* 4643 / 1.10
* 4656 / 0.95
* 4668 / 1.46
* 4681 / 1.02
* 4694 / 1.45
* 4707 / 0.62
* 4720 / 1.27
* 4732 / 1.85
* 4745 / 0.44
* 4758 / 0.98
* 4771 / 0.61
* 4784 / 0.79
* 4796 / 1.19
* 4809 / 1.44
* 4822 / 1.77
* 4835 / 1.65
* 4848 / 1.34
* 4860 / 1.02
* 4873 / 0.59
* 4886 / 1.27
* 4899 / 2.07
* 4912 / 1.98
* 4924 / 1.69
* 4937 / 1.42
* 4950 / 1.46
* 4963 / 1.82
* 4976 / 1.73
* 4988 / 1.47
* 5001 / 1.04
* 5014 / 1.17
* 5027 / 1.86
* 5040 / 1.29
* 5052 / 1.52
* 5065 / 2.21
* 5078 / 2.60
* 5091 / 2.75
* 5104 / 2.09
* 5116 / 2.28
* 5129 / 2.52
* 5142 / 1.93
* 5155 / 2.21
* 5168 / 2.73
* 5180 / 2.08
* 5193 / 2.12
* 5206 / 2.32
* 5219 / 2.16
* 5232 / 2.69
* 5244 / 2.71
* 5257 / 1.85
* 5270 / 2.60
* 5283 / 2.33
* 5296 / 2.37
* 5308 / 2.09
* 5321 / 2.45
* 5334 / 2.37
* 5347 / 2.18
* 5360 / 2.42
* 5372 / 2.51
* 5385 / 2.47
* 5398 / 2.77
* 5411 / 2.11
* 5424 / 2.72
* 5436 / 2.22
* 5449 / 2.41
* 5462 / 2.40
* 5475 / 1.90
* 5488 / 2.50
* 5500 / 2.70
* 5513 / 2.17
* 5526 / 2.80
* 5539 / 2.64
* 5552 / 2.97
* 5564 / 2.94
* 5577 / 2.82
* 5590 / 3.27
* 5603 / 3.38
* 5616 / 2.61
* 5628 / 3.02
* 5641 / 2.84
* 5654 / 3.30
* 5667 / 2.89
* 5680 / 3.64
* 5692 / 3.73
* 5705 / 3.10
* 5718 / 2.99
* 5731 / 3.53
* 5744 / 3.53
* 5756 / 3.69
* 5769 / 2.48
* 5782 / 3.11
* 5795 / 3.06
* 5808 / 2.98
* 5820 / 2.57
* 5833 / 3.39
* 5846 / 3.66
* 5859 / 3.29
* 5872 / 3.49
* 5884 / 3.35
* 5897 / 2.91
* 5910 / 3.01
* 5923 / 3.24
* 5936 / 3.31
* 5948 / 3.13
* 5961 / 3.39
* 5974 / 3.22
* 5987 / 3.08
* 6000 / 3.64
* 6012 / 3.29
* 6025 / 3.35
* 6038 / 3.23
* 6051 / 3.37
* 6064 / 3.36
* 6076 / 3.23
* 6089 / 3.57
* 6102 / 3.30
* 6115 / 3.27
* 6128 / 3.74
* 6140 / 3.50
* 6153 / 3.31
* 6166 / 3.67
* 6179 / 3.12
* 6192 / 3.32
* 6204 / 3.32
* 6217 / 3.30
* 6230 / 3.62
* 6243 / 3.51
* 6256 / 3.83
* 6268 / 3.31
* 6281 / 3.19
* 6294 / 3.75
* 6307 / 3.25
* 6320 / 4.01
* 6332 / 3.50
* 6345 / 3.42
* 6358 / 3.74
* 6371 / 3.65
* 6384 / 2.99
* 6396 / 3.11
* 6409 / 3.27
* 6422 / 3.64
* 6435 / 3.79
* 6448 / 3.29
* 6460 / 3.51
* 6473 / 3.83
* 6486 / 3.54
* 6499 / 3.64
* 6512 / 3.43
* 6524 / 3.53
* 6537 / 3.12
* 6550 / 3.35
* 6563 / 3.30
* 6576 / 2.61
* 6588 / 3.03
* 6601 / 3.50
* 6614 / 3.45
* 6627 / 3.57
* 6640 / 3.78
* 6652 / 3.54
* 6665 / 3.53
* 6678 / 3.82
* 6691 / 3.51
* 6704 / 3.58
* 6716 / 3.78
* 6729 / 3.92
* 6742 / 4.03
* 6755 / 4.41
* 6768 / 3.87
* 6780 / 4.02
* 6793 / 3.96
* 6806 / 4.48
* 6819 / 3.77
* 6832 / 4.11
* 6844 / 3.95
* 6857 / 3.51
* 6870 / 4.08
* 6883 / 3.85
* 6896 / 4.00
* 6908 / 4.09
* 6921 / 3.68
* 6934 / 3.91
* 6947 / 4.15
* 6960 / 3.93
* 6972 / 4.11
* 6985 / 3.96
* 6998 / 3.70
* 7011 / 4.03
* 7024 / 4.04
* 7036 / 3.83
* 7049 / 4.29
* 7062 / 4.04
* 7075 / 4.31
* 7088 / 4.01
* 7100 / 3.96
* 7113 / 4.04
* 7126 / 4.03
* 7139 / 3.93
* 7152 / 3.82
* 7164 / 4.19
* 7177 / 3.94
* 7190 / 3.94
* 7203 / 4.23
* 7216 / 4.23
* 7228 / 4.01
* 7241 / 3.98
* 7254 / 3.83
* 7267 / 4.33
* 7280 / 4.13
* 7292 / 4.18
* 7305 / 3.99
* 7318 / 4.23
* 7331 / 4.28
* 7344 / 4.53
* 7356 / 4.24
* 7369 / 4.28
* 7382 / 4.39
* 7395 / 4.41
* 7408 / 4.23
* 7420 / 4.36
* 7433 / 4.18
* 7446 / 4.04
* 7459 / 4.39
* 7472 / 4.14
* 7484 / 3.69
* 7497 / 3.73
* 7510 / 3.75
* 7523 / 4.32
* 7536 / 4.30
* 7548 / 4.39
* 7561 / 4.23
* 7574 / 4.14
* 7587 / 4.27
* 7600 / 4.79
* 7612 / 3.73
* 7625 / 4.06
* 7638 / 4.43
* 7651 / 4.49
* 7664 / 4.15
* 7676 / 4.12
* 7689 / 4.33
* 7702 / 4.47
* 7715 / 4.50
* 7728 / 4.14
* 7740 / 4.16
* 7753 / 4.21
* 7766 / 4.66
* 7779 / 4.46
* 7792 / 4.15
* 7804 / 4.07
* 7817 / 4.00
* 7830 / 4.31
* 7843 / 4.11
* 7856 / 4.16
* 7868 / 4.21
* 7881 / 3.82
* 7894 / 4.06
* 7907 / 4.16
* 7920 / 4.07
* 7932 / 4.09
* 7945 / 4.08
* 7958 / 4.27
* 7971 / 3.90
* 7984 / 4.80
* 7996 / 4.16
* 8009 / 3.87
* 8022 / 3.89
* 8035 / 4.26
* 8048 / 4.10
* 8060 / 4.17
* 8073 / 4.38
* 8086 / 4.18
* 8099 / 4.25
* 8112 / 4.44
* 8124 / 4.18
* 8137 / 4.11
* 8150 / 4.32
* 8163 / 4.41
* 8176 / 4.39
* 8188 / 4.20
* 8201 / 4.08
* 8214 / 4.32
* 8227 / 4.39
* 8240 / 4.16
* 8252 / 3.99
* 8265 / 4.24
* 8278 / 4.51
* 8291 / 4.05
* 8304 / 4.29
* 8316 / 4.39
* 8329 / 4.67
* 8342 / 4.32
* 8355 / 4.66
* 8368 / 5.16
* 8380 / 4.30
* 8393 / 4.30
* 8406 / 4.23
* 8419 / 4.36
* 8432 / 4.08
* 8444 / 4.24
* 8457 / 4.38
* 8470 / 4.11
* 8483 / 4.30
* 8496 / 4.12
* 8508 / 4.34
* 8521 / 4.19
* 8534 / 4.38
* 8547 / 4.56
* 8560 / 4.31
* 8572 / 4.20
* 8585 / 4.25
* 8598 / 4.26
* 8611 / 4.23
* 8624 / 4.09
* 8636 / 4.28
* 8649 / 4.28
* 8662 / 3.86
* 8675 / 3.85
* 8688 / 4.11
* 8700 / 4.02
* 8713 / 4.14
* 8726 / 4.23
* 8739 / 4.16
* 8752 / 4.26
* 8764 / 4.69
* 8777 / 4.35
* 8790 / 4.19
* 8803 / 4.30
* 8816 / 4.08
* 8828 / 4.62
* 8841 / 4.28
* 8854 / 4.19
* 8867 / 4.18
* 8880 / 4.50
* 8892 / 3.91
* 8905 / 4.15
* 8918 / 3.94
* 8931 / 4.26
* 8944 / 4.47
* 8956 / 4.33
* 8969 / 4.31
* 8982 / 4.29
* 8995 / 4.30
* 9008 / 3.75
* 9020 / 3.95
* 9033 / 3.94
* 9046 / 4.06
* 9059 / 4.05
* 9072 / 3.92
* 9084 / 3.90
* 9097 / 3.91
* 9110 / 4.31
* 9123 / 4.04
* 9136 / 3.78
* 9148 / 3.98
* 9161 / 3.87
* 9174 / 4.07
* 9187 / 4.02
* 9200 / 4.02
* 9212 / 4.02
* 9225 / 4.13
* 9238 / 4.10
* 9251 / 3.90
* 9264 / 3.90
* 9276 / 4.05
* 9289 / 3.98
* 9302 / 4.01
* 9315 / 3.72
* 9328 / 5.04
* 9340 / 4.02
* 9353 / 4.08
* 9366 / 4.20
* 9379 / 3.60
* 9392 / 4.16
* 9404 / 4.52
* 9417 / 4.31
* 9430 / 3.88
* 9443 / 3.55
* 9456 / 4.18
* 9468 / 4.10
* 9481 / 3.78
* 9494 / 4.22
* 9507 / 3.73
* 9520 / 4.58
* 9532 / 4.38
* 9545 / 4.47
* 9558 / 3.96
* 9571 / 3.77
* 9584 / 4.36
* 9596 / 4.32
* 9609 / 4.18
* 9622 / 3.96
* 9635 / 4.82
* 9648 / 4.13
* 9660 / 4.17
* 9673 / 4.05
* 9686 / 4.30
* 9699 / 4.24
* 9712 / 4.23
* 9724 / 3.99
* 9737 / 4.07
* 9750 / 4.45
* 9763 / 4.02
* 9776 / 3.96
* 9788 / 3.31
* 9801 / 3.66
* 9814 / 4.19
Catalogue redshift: 0.270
